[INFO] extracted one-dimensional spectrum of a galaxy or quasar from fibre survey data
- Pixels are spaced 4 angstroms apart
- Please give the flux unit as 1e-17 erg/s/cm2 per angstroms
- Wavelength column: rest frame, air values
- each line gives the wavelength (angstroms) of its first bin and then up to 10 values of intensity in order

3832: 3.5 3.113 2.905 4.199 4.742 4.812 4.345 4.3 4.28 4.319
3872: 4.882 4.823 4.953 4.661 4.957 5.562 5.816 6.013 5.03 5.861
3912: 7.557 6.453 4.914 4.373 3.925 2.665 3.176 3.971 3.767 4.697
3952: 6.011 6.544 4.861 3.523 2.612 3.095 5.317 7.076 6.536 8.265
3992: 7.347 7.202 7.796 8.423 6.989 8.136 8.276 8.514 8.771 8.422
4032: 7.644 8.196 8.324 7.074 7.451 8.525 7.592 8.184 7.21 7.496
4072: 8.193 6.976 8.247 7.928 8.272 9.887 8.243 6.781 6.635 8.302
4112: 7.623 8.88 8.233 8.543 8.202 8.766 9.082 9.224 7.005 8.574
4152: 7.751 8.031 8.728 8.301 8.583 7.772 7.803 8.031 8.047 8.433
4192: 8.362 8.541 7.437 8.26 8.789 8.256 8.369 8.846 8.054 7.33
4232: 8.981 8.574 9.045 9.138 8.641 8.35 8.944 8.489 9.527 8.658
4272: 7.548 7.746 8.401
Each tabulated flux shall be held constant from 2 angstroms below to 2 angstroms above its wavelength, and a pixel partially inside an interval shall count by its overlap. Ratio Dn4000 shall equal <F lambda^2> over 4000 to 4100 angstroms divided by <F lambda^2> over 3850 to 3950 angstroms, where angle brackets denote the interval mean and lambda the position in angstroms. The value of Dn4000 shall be 1.80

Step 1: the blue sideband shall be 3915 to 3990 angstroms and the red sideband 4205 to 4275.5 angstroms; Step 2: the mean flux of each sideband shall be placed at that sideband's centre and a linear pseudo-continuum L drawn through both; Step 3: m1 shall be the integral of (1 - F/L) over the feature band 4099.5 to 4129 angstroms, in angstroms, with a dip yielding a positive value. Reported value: -4.4 angstroms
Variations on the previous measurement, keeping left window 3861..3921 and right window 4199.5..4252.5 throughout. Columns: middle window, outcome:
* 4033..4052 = -3.1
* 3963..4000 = 2.2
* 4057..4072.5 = -1.7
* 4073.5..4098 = -3.8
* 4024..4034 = -2.4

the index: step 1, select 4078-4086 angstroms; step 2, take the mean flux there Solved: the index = 8.09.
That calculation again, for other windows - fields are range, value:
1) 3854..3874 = 4.43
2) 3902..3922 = 5.96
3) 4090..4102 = 8.3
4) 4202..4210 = 8.52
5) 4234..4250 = 8.85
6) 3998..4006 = 8.11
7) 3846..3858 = 4.63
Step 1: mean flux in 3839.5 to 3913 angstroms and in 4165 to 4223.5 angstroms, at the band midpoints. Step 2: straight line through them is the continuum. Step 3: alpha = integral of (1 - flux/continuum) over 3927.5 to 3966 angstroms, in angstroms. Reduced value 9.3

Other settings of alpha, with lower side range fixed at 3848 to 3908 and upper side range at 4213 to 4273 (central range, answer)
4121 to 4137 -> -2.5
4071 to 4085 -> -1.8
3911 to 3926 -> -1.1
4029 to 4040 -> -2.6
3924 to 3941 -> 6.1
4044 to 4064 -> -3.2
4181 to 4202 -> -0.2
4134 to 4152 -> -1.9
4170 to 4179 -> 0.1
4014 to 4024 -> -3.3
